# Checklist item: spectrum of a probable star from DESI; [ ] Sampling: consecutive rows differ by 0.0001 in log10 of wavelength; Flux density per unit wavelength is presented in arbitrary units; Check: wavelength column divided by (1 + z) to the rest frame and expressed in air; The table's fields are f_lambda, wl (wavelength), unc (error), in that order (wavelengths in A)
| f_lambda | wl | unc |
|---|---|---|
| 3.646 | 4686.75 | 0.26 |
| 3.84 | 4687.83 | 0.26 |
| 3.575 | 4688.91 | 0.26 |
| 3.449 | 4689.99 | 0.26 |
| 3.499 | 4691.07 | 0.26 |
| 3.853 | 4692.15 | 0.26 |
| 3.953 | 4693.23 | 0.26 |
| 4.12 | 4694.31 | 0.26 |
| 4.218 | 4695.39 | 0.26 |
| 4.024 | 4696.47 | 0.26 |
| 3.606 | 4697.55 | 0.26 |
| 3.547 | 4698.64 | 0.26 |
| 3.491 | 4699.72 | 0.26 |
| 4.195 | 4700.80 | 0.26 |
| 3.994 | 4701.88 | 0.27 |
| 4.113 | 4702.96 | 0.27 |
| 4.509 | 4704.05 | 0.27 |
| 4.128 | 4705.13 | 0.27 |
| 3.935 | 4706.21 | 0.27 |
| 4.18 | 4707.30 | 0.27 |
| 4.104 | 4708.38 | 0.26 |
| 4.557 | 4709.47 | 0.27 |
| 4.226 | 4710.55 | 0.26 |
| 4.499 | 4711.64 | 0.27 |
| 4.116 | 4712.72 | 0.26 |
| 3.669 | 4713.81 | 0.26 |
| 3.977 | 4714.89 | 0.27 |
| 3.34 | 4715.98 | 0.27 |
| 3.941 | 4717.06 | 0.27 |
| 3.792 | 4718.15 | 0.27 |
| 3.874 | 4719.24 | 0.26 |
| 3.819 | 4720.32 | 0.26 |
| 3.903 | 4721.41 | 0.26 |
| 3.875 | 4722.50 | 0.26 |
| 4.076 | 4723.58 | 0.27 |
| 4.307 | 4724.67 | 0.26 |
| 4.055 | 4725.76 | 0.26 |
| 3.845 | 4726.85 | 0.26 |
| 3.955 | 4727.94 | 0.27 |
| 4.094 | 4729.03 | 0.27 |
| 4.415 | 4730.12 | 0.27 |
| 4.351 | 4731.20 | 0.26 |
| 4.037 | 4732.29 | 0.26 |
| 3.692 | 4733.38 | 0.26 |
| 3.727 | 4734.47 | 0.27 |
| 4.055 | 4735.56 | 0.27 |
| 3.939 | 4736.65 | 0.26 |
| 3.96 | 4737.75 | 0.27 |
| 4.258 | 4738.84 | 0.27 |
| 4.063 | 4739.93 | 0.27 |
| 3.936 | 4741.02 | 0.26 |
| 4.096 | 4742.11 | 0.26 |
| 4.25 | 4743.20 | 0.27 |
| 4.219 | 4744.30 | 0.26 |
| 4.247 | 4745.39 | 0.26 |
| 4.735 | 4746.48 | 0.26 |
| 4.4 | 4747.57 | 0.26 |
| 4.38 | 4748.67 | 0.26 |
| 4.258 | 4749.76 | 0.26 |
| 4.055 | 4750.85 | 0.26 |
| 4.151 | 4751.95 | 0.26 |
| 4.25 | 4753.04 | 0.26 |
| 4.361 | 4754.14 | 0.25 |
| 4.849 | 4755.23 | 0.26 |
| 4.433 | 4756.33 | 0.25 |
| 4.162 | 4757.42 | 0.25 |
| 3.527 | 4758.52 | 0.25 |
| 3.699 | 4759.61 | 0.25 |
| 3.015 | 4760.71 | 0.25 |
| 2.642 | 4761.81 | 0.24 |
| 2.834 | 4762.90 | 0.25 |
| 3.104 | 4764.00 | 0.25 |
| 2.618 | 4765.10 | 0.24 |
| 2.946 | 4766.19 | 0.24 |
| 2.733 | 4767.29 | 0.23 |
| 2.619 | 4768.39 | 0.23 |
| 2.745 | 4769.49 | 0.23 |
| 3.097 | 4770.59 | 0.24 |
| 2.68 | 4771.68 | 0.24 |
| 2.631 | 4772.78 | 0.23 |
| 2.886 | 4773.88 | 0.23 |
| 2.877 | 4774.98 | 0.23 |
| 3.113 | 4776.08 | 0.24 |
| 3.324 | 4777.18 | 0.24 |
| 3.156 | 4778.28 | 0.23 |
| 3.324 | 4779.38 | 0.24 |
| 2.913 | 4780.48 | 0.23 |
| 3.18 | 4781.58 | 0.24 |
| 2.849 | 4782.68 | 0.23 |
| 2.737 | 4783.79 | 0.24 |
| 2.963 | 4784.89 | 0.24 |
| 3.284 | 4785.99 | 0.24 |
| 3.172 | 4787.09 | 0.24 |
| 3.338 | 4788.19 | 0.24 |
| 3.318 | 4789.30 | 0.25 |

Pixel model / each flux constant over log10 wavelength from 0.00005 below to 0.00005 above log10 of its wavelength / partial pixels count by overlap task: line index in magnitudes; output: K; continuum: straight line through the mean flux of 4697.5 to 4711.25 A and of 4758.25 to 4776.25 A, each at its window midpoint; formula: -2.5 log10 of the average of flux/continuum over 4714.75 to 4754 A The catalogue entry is -0.16 mag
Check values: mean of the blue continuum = 4.06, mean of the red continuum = 2.91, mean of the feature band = 4.07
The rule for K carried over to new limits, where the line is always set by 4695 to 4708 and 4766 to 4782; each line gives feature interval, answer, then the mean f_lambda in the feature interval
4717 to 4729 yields -0.077 mag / 3.95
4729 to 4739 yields -0.149 mag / 4.04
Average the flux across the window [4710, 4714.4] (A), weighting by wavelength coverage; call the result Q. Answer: 4.13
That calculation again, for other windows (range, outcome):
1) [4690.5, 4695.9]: 3.93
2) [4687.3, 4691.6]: 3.59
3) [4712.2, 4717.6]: 3.81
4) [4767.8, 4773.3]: 2.76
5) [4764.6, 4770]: 2.73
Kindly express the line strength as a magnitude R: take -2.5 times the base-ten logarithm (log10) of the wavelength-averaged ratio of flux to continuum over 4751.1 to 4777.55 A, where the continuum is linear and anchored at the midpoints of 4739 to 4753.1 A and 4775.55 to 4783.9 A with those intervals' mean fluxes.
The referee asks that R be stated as 0.10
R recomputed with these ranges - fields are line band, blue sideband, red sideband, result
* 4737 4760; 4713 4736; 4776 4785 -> -0.18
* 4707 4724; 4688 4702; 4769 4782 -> -0.11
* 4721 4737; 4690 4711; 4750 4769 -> -0.07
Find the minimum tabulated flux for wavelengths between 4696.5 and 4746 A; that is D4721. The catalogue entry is 3.34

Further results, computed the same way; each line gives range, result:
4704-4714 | 3.669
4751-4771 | 2.618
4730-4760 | 3.527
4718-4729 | 3.792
